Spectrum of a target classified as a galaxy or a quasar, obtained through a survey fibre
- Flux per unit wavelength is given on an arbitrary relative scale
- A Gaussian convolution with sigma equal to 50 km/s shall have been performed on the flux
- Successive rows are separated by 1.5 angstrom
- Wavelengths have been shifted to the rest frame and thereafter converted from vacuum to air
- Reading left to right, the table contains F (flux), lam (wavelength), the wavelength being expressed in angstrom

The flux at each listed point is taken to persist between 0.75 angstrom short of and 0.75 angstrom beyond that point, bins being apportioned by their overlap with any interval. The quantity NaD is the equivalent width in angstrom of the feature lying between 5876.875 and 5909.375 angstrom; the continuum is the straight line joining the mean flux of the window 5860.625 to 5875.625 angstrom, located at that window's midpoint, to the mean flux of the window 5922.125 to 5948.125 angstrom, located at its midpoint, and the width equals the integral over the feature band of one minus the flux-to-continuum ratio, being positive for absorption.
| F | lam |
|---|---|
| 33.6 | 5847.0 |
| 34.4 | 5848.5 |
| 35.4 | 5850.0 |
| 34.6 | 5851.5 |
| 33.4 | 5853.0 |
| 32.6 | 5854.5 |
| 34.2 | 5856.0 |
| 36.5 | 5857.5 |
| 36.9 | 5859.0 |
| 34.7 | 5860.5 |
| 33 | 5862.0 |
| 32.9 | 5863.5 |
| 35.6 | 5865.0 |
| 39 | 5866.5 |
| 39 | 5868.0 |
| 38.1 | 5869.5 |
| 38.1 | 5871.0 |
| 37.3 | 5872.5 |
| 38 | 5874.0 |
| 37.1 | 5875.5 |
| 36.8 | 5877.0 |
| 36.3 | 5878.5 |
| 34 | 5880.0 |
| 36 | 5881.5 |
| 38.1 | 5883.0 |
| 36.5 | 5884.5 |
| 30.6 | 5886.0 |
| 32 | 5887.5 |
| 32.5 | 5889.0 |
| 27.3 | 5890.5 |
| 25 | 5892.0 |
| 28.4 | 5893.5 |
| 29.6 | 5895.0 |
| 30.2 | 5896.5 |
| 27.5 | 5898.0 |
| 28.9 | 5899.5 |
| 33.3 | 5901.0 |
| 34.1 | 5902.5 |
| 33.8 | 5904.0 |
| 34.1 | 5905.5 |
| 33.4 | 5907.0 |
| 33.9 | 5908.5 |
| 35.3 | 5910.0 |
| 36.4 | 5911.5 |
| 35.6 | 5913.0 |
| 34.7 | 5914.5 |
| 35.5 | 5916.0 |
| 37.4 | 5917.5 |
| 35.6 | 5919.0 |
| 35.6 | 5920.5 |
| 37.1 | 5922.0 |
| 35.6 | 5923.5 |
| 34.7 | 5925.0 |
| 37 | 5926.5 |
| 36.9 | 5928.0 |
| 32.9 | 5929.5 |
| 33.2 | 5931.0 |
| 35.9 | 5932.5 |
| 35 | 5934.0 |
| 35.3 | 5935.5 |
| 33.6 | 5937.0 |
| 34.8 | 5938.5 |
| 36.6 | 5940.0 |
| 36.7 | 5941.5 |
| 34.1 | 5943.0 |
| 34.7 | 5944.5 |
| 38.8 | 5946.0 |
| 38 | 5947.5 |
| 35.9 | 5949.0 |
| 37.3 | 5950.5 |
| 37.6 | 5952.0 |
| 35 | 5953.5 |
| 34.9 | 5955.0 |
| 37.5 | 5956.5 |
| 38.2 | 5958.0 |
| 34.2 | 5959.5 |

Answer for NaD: 3.6 angstrom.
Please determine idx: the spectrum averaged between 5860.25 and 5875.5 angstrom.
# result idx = 36.7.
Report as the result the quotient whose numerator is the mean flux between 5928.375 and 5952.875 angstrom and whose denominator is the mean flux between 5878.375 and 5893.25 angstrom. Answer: 1.1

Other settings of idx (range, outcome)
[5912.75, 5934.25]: 35.5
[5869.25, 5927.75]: 34.1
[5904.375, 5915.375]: 34.7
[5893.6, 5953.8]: 34.7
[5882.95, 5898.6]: 30.4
